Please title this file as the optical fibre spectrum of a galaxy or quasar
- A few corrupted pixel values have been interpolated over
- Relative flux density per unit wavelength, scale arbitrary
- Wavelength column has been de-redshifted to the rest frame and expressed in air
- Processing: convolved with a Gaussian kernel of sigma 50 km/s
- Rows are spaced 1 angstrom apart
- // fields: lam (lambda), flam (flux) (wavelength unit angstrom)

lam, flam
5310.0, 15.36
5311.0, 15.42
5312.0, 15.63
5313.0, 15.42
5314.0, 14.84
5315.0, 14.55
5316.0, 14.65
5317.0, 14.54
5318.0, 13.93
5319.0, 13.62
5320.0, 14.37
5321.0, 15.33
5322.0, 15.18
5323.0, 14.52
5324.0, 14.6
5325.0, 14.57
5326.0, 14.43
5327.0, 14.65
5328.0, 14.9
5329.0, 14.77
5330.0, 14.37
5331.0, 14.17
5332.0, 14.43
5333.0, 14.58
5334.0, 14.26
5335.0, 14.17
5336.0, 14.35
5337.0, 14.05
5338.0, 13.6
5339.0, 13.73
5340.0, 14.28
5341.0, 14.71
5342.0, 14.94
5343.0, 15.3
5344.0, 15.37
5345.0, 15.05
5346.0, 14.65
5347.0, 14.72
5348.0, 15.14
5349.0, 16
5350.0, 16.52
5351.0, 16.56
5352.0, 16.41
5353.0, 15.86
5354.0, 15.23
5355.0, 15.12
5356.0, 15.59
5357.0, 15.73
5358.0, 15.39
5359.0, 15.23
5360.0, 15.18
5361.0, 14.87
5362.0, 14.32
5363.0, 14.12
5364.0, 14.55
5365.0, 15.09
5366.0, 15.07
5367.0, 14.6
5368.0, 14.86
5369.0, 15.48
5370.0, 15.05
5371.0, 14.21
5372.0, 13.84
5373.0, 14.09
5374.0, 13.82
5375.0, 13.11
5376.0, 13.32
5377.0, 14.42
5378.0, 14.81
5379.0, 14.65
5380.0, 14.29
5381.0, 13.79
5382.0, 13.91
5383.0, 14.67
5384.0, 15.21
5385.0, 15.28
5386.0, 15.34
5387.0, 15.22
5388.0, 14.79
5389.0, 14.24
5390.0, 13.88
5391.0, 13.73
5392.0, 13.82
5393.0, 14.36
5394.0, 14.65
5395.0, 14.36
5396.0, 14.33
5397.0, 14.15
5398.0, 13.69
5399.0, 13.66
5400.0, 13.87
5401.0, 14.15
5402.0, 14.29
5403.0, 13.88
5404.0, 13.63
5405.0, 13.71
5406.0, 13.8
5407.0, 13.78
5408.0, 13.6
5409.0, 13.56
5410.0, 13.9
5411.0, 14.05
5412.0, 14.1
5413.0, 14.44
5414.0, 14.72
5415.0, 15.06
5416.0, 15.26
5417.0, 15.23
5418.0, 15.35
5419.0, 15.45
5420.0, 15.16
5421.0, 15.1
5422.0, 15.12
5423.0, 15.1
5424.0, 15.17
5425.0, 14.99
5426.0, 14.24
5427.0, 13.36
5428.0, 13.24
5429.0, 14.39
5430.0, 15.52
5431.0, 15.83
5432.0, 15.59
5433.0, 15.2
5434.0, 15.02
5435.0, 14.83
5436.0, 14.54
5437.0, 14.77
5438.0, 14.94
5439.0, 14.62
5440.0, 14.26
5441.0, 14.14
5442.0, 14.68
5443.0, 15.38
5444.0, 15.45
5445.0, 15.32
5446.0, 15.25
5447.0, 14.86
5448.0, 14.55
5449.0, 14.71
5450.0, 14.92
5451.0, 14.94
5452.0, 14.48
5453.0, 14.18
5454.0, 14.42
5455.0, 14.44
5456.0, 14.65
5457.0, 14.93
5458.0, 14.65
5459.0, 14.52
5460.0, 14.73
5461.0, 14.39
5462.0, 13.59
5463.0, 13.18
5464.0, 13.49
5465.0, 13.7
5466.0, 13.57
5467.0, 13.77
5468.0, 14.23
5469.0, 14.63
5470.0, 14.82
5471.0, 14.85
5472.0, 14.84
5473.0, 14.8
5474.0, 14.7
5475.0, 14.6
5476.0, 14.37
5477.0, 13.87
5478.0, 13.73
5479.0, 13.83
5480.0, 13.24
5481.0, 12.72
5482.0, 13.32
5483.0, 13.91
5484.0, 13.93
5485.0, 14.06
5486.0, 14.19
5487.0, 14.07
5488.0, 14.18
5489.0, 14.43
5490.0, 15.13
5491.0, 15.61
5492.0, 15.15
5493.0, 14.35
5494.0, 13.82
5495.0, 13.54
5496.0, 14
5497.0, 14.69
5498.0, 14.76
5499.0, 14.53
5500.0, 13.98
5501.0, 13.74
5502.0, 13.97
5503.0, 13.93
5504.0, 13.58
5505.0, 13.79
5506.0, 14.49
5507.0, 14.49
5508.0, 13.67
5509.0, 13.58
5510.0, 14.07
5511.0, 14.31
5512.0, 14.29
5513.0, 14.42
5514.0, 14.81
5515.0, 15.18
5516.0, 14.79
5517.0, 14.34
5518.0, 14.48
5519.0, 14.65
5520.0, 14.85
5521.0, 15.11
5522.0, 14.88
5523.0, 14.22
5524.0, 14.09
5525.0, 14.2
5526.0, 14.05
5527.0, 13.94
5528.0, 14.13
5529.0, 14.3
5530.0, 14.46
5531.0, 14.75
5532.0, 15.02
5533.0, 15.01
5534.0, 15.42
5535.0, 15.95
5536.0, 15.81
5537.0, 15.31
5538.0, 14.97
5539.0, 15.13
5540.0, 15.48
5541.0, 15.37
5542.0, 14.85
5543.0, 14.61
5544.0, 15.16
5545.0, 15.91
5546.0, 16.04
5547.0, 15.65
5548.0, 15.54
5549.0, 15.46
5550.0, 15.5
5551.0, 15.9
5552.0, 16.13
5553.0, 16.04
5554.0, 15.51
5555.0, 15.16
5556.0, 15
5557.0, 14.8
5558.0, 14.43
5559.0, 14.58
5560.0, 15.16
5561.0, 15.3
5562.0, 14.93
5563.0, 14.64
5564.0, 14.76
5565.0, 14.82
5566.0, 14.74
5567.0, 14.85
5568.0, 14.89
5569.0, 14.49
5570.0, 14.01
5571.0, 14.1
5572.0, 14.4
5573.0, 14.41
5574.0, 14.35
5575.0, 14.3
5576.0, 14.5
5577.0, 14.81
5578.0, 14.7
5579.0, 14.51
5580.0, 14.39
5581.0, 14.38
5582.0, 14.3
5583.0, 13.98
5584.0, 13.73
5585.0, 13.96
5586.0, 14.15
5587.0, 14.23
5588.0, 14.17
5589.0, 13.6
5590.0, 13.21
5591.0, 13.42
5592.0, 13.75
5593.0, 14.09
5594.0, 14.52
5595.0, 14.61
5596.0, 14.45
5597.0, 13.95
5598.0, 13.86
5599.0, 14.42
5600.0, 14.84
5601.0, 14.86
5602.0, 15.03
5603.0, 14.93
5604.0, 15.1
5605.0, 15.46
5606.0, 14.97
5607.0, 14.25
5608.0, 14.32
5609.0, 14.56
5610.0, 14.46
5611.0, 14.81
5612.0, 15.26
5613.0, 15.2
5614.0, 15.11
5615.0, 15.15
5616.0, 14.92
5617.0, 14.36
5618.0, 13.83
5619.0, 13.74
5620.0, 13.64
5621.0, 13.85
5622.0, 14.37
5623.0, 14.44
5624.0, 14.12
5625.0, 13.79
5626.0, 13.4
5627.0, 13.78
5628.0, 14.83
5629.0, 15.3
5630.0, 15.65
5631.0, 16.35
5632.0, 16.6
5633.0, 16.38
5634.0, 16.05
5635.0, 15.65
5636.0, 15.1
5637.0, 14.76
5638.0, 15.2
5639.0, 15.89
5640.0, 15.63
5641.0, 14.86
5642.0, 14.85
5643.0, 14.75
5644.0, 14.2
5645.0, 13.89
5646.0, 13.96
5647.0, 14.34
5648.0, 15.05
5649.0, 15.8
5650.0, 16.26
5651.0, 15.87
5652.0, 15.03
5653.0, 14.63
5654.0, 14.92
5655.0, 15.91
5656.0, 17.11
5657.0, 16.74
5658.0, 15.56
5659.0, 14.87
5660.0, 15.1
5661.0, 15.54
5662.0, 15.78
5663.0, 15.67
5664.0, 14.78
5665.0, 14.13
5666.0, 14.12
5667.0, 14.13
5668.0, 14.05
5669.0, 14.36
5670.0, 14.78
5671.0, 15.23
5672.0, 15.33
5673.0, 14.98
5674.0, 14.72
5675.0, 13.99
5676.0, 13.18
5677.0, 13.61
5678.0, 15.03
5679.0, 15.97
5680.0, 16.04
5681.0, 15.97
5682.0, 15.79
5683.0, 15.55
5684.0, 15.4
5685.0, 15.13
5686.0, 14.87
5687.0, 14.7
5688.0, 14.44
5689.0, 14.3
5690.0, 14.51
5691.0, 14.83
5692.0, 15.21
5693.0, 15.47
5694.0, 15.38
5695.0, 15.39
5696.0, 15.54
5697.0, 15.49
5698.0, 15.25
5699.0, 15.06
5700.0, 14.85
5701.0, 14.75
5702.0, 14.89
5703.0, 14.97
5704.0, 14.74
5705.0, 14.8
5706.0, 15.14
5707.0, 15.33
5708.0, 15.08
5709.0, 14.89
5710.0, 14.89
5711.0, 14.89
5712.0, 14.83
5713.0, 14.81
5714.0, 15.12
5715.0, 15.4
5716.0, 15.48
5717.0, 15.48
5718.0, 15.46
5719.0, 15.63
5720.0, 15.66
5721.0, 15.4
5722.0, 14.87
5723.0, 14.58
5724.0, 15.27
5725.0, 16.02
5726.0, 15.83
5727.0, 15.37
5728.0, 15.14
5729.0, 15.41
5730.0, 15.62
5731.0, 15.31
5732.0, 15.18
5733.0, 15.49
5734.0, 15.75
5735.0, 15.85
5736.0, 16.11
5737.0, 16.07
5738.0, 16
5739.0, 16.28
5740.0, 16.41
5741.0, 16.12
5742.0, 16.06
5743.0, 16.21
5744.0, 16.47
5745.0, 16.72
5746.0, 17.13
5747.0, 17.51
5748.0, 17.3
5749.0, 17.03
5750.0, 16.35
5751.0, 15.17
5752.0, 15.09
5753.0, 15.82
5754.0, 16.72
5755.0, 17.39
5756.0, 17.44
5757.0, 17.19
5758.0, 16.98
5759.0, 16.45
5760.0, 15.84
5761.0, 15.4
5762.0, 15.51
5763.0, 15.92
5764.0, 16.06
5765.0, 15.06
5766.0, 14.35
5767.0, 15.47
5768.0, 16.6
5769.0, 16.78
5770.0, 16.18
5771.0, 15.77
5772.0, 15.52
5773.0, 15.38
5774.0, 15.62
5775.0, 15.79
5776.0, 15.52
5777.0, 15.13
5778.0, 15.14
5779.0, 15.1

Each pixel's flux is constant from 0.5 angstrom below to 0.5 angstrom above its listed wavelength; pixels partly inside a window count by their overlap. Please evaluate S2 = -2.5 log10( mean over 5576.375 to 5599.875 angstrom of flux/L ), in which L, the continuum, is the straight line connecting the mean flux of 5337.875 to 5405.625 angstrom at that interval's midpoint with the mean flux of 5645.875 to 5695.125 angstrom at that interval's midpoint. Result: 0.06 mag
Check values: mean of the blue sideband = 14.6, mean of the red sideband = 15.1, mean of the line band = 14.2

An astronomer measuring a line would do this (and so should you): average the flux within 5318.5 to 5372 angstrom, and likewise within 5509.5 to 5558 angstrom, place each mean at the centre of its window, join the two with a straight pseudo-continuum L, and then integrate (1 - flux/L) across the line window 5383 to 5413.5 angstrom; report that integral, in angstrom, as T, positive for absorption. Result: 1.4 angstrom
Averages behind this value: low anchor 14.9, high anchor 15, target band 14.2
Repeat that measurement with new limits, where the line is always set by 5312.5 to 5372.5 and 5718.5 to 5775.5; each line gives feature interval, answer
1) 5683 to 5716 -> 1.67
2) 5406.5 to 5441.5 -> 0.88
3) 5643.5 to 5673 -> 1.20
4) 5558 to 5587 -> 1.82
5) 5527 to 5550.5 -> 0.30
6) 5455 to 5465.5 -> 0.67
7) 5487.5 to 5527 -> 2.40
